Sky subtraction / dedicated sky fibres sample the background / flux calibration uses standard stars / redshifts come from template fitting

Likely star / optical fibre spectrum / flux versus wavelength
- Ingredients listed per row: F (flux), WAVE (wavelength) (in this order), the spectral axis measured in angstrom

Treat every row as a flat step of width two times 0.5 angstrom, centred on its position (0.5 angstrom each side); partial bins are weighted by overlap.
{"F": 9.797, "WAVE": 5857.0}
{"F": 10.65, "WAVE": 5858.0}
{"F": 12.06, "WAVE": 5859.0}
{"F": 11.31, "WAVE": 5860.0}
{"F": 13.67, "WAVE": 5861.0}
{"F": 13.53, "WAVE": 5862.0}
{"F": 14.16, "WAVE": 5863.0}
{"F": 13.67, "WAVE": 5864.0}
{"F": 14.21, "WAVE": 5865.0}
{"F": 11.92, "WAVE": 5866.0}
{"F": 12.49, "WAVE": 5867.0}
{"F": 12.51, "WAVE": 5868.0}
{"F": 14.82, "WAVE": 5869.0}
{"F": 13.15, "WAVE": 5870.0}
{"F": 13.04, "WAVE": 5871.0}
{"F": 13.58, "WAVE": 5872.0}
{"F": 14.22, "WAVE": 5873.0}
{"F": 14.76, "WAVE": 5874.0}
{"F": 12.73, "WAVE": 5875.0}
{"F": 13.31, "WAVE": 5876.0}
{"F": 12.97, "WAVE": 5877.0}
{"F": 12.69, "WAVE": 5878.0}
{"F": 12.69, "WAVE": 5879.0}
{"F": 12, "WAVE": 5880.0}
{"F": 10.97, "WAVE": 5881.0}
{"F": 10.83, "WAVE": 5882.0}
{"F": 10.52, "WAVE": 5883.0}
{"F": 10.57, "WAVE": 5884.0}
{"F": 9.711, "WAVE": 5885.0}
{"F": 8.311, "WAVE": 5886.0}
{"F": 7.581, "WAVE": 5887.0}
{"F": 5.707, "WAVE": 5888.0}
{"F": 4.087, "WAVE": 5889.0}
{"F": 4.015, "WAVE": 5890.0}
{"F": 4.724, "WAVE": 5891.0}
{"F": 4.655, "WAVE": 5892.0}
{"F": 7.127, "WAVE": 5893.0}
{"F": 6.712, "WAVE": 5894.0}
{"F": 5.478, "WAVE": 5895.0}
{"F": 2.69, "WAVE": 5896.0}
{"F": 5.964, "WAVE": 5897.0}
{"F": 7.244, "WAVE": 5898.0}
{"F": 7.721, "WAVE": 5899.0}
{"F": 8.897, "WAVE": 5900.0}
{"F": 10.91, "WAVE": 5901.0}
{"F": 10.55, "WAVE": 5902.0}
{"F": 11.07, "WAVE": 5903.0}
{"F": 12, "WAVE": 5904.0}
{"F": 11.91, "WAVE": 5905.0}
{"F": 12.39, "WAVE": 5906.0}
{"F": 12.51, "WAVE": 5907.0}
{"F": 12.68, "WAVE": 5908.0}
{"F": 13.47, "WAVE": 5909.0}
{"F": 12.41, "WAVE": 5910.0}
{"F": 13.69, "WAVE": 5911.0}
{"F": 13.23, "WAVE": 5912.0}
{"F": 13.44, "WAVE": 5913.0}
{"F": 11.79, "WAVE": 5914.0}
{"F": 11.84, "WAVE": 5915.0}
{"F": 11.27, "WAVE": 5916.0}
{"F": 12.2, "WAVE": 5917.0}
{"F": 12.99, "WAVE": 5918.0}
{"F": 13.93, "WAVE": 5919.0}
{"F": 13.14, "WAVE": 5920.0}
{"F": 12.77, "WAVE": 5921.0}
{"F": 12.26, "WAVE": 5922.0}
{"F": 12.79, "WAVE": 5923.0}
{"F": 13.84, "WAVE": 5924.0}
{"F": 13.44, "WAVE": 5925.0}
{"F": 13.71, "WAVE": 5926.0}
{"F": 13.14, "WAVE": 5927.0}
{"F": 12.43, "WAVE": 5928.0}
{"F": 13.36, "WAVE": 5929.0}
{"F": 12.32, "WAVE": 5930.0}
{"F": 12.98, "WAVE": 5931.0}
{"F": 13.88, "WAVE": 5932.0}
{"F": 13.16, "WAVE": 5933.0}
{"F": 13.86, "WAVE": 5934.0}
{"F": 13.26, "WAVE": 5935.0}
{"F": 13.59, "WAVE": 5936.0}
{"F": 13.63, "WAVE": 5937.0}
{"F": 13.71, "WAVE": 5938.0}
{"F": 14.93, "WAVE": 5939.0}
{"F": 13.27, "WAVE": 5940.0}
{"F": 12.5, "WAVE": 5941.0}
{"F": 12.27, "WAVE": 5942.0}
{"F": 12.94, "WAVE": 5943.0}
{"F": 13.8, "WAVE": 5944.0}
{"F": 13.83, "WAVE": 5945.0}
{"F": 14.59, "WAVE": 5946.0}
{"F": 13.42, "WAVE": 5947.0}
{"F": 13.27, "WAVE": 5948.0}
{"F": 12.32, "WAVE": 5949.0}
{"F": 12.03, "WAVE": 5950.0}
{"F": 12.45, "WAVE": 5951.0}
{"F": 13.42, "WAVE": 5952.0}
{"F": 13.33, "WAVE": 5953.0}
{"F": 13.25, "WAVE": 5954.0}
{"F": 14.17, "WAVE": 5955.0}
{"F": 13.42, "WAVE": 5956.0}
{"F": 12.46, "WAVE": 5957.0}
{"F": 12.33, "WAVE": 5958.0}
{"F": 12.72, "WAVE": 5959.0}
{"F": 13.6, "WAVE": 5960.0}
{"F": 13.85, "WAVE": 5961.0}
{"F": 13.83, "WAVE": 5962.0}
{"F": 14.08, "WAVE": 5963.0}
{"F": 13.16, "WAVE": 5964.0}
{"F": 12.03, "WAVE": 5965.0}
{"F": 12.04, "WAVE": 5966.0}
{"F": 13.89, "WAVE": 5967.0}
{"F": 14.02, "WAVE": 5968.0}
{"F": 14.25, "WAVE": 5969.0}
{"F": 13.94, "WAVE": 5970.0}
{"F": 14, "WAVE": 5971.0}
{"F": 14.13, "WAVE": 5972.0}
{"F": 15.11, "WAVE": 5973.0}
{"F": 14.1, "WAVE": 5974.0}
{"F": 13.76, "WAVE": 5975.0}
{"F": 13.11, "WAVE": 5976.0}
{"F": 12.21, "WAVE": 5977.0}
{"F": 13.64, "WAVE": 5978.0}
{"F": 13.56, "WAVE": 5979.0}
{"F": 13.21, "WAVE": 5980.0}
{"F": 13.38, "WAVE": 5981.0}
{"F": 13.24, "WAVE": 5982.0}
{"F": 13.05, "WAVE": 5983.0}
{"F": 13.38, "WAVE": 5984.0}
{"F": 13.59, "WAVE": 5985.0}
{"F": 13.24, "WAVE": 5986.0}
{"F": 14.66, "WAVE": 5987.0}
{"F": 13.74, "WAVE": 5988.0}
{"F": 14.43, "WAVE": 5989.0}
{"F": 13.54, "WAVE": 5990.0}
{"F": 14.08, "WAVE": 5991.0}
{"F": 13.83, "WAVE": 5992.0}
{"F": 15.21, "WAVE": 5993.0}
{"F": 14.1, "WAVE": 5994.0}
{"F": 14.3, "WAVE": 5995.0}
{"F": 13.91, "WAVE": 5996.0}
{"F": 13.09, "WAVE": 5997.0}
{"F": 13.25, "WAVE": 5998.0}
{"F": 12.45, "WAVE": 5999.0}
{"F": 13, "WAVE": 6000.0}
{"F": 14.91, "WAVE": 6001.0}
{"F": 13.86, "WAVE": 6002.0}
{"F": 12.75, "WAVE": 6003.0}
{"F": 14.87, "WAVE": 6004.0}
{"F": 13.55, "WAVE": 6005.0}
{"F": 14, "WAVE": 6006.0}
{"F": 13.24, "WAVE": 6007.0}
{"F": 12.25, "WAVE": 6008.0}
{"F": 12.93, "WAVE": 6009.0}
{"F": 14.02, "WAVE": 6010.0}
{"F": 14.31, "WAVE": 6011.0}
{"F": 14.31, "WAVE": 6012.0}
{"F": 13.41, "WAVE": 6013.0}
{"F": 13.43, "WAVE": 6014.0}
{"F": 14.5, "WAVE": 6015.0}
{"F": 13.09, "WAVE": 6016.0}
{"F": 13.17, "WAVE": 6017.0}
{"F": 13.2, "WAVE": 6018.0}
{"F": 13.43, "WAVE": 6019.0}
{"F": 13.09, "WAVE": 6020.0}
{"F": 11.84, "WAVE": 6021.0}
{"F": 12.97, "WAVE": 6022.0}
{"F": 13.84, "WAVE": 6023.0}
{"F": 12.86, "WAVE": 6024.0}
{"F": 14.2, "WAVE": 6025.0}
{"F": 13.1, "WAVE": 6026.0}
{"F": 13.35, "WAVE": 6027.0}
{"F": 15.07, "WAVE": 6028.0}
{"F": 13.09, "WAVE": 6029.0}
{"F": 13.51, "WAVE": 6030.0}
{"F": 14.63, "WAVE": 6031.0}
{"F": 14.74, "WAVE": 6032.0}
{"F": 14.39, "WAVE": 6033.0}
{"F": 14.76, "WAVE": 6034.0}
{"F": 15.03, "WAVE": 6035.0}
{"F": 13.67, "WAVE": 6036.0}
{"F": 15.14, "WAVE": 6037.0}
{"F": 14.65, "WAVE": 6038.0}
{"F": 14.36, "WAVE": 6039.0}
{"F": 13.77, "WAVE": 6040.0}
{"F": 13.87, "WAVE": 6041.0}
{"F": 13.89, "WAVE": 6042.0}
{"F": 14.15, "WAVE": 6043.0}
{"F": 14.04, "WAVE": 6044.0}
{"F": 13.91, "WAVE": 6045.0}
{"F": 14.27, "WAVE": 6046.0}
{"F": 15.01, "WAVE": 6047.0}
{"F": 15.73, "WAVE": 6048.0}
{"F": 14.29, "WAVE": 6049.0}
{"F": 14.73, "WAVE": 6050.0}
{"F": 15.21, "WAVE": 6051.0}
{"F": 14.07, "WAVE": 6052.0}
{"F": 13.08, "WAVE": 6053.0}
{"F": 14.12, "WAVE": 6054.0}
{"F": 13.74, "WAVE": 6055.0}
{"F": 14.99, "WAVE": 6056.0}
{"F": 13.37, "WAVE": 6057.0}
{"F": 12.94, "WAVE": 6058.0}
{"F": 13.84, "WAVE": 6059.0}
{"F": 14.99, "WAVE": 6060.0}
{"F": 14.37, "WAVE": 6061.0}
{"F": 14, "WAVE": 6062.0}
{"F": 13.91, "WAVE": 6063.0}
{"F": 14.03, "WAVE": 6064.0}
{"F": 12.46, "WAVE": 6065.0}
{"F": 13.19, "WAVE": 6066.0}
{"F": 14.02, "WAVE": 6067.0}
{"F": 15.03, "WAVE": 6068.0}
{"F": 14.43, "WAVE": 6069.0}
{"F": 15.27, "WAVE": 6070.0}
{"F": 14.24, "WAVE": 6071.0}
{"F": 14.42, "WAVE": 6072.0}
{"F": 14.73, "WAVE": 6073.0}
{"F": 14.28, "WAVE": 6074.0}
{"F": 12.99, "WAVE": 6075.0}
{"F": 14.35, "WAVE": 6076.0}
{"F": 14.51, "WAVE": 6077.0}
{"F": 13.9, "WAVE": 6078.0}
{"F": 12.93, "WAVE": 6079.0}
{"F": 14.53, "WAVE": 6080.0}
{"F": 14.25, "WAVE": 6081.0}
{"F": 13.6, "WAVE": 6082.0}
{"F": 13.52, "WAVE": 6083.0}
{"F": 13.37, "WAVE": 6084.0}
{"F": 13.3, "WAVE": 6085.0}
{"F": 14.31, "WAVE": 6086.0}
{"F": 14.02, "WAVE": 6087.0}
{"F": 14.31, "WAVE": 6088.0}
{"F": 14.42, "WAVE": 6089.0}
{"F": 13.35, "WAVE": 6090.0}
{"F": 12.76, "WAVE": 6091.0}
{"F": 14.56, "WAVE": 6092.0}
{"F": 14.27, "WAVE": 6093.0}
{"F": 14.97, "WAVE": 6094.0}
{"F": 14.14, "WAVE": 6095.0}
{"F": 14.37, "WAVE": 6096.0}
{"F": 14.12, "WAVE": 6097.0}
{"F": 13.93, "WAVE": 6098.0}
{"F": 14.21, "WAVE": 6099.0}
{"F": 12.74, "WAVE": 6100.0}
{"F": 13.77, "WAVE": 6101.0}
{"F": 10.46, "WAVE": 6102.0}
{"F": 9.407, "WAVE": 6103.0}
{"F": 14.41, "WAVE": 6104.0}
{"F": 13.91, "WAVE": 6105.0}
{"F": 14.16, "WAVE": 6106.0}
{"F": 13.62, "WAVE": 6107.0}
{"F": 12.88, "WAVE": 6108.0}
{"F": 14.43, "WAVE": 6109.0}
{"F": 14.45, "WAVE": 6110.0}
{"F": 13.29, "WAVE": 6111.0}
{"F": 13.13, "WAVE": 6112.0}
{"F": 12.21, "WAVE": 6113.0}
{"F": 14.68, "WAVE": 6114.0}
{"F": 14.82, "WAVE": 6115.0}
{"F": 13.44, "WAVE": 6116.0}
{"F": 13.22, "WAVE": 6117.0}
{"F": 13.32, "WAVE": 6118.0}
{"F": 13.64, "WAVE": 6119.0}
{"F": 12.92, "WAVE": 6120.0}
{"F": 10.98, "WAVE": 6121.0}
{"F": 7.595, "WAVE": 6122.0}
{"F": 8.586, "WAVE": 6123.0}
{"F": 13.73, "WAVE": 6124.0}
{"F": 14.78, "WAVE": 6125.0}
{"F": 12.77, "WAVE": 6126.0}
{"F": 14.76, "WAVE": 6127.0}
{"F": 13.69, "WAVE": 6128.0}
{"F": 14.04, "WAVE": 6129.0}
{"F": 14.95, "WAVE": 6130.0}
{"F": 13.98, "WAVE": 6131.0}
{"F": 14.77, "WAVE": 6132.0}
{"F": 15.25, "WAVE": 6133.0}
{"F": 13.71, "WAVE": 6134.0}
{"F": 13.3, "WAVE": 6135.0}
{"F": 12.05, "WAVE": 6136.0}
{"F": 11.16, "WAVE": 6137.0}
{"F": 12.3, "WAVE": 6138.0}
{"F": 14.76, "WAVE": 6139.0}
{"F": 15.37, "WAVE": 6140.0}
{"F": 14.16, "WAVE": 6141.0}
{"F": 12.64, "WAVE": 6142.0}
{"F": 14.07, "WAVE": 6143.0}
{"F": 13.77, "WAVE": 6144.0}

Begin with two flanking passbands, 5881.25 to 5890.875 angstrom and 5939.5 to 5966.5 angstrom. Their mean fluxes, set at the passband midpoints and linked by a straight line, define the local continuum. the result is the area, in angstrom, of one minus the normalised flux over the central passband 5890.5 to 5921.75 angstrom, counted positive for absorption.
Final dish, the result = -2.6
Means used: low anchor 7.88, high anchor 13.1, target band 10.4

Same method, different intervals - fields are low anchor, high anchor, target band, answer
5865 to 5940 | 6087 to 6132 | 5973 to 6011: -4.3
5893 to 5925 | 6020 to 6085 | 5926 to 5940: -2.2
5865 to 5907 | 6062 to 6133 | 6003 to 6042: -4.4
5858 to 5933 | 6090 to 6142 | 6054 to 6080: -2.3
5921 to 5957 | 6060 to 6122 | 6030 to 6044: -0.8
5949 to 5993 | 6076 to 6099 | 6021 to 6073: -1.1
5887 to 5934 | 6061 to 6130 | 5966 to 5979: -2.3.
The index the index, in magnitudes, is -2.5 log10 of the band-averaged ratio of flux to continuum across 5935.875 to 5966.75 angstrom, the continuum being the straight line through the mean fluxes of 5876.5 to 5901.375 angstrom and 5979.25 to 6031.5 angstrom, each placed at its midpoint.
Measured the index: -0.195 mag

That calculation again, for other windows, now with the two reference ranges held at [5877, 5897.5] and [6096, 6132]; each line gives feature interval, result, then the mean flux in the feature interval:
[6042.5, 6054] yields -0.226 mag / 14.4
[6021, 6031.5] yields -0.210 mag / 13.6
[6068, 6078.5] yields -0.170 mag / 14.3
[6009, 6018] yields -0.249 mag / 13.7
